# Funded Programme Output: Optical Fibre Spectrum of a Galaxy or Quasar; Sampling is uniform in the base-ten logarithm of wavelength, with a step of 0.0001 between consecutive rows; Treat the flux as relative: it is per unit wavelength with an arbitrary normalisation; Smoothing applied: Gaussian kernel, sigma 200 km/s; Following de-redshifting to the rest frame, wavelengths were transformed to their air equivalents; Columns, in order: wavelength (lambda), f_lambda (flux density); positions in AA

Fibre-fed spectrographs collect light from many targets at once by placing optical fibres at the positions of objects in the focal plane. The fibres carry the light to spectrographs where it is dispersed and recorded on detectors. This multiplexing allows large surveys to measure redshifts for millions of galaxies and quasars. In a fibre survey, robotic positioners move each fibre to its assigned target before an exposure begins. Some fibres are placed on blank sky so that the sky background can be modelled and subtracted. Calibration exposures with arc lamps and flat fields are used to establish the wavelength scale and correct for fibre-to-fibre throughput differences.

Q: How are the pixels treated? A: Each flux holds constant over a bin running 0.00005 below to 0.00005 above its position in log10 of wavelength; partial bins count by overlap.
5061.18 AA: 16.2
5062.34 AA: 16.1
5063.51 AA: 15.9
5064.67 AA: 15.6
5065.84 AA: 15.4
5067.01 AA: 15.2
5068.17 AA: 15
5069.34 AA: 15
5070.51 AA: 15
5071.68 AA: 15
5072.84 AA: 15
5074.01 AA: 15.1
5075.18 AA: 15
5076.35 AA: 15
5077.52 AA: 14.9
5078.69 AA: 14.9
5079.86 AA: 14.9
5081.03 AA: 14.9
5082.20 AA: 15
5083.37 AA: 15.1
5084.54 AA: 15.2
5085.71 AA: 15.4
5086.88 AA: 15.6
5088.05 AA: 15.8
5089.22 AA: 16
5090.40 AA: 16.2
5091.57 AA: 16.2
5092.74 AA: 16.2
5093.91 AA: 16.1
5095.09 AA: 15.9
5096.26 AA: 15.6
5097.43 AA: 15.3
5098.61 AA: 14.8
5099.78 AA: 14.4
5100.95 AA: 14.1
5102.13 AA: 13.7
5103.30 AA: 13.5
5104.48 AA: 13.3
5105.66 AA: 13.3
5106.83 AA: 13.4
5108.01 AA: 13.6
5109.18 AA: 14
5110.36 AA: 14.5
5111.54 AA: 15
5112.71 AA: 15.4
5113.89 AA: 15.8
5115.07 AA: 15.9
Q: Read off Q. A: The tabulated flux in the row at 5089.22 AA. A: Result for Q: 16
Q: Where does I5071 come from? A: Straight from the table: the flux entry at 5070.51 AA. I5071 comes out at 15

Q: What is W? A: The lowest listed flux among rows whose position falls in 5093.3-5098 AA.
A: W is 15.3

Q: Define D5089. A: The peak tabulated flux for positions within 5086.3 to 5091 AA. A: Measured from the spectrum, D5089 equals 16.2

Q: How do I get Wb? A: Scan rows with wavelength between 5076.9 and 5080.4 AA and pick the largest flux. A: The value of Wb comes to 14.9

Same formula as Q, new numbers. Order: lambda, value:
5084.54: 15.2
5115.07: 15.9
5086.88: 15.6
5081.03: 14.9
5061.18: 16.2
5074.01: 15.1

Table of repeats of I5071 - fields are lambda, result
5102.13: 13.7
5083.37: 15.1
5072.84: 15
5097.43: 15.3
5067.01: 15.2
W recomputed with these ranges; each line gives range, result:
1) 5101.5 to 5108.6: 13.3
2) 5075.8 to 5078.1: 14.9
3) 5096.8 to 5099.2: 14.8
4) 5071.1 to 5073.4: 15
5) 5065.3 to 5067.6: 15.2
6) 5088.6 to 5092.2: 16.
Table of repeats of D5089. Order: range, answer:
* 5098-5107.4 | 14.8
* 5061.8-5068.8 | 16.1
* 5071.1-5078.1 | 15.1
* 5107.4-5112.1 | 15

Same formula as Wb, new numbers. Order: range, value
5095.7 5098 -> 15.6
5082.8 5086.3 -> 15.4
